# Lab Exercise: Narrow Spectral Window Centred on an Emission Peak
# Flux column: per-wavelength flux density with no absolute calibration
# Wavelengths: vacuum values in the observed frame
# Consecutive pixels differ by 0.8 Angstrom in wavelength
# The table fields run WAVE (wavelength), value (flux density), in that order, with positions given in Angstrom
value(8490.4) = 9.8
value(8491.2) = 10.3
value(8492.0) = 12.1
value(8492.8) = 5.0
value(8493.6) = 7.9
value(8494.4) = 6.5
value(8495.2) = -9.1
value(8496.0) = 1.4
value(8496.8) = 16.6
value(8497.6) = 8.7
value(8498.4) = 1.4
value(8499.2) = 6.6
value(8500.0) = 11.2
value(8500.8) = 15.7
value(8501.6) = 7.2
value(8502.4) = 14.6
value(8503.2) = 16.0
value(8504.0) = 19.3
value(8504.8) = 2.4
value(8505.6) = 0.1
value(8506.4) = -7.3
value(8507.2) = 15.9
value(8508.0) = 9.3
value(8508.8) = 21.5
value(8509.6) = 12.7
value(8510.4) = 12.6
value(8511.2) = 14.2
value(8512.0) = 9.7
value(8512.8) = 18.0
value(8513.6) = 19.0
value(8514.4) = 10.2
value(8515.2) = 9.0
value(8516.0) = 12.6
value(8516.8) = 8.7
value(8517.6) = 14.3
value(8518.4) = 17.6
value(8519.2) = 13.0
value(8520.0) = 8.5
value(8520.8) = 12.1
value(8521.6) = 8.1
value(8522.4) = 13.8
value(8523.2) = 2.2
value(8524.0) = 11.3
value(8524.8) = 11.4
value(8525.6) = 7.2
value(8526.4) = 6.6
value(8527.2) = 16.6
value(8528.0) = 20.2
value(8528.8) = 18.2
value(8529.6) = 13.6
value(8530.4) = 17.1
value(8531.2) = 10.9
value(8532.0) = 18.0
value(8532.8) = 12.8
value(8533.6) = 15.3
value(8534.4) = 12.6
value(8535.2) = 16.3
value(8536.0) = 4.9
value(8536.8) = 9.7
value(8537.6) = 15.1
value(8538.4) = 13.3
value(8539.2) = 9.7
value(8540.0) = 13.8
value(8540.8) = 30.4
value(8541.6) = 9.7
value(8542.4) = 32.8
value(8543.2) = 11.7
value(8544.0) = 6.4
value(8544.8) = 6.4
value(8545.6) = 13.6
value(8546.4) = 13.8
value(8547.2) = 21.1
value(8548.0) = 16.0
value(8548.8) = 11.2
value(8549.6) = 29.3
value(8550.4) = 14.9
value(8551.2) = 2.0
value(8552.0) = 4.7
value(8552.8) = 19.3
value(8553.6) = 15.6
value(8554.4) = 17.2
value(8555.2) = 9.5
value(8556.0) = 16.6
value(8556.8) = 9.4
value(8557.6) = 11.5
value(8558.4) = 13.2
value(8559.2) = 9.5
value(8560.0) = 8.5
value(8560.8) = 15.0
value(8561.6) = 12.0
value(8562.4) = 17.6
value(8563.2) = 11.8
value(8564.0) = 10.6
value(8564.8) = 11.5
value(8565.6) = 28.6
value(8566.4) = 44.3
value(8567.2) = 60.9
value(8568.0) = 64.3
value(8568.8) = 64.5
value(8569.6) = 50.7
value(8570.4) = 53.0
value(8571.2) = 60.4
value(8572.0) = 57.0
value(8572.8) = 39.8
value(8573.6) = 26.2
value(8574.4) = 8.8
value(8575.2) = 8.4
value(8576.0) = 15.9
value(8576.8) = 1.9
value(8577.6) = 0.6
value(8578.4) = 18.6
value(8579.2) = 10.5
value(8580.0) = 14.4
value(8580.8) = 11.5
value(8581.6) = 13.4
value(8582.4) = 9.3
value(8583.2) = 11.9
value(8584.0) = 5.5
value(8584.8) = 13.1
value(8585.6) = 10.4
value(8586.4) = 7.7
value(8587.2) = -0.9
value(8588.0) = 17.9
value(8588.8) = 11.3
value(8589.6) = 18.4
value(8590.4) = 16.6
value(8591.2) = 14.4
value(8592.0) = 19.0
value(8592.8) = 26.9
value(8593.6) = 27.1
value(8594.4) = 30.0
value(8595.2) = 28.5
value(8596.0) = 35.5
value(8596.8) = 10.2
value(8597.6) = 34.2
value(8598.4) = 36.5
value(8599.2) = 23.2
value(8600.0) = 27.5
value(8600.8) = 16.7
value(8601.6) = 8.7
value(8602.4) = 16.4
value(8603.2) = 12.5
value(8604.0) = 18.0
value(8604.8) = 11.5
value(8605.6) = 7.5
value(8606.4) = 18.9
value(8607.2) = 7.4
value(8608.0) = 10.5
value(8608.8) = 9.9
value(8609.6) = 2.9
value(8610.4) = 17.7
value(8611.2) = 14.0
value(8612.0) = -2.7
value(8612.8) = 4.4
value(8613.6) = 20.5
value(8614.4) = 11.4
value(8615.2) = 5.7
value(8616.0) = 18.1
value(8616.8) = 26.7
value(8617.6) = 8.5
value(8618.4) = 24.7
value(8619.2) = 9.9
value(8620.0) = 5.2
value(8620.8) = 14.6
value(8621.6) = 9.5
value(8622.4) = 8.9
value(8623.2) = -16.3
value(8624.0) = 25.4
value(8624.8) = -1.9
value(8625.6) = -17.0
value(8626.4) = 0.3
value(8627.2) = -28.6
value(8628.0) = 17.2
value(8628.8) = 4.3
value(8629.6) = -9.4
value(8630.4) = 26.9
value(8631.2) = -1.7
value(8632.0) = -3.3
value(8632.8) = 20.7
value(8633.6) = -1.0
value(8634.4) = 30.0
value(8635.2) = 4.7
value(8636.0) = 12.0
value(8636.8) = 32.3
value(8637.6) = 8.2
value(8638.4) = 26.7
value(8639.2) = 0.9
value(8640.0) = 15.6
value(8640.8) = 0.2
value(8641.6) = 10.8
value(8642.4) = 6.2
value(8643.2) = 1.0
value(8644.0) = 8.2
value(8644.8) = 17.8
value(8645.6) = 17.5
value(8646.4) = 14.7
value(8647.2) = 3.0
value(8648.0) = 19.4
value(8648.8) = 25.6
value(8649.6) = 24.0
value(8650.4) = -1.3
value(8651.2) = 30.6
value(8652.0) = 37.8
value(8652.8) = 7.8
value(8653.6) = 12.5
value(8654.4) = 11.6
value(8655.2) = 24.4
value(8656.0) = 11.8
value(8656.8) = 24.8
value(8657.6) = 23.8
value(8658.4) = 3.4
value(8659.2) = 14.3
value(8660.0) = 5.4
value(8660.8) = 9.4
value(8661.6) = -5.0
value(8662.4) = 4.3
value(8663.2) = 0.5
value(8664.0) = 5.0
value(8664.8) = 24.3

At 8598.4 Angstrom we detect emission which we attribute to [N II]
